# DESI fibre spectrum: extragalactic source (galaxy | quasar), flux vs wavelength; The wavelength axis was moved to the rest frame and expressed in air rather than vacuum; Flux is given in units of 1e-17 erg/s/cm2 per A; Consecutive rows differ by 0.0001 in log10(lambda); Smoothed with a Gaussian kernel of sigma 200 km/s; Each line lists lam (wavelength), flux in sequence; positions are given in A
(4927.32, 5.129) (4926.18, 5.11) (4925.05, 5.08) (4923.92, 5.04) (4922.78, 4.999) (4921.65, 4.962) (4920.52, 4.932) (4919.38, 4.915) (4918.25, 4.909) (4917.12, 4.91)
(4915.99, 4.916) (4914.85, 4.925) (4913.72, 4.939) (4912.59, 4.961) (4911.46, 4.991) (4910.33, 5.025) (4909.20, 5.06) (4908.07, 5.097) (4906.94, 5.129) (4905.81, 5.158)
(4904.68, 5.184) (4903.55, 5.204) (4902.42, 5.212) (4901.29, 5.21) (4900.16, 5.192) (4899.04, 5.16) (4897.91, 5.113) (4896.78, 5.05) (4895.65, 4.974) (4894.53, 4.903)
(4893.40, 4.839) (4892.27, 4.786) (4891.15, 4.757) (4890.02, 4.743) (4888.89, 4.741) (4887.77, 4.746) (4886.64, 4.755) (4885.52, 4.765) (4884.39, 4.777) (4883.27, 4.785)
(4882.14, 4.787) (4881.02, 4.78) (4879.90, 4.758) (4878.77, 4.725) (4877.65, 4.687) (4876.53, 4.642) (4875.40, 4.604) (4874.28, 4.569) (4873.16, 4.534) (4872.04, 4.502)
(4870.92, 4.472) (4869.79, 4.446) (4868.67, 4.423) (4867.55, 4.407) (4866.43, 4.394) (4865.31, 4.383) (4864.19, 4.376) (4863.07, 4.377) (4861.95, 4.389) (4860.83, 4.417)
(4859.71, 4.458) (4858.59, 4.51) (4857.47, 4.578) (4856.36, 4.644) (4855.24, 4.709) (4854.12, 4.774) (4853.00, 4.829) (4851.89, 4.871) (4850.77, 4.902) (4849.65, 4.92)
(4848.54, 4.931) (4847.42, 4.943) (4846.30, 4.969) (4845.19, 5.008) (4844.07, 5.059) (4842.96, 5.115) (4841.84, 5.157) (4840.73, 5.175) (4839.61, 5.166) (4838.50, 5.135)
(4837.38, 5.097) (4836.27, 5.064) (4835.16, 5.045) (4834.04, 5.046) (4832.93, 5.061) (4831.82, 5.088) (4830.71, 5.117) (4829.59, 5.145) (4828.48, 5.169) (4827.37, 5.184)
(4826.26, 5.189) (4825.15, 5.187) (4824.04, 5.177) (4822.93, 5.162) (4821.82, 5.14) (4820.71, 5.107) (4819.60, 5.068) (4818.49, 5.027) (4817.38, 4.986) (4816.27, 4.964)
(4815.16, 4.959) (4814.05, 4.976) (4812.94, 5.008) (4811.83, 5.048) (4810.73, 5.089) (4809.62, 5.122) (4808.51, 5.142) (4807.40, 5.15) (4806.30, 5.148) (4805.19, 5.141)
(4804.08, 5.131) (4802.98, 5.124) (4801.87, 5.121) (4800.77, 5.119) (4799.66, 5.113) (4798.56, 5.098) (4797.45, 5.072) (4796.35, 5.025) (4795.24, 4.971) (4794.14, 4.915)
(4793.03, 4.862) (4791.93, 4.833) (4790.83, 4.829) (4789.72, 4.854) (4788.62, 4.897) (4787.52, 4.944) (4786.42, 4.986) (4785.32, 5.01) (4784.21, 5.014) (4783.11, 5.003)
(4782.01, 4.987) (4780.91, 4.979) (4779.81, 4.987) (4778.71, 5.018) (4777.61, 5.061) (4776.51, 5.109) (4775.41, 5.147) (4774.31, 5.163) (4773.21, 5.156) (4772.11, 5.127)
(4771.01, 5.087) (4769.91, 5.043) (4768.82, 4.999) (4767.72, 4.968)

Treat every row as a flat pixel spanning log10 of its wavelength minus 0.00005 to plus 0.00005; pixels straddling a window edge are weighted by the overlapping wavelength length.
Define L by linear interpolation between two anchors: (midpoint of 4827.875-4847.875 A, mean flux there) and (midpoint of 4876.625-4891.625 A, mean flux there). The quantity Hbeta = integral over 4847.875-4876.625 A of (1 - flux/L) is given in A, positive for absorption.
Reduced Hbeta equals 1.94 A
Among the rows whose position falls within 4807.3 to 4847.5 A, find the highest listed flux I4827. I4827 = 5.189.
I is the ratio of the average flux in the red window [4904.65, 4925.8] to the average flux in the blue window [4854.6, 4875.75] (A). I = 1.12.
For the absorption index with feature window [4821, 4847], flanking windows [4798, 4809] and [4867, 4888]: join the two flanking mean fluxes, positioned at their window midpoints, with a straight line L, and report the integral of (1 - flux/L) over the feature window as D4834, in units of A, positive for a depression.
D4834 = -1.0 A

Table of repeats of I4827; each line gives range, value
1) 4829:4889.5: 5.175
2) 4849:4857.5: 4.92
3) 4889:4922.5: 5.212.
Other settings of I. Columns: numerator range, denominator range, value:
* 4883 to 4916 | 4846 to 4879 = 1.08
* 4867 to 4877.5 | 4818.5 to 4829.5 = 0.88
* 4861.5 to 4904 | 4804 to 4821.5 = 0.94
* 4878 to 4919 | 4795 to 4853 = 0.97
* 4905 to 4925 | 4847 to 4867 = 1.08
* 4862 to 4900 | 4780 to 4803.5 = 0.94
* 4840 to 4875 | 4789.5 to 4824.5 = 0.93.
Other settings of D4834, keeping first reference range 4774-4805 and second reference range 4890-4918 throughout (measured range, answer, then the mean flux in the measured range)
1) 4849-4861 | 0.8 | 4.71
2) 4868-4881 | 1.1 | 4.58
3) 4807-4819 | -0.1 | 5.04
